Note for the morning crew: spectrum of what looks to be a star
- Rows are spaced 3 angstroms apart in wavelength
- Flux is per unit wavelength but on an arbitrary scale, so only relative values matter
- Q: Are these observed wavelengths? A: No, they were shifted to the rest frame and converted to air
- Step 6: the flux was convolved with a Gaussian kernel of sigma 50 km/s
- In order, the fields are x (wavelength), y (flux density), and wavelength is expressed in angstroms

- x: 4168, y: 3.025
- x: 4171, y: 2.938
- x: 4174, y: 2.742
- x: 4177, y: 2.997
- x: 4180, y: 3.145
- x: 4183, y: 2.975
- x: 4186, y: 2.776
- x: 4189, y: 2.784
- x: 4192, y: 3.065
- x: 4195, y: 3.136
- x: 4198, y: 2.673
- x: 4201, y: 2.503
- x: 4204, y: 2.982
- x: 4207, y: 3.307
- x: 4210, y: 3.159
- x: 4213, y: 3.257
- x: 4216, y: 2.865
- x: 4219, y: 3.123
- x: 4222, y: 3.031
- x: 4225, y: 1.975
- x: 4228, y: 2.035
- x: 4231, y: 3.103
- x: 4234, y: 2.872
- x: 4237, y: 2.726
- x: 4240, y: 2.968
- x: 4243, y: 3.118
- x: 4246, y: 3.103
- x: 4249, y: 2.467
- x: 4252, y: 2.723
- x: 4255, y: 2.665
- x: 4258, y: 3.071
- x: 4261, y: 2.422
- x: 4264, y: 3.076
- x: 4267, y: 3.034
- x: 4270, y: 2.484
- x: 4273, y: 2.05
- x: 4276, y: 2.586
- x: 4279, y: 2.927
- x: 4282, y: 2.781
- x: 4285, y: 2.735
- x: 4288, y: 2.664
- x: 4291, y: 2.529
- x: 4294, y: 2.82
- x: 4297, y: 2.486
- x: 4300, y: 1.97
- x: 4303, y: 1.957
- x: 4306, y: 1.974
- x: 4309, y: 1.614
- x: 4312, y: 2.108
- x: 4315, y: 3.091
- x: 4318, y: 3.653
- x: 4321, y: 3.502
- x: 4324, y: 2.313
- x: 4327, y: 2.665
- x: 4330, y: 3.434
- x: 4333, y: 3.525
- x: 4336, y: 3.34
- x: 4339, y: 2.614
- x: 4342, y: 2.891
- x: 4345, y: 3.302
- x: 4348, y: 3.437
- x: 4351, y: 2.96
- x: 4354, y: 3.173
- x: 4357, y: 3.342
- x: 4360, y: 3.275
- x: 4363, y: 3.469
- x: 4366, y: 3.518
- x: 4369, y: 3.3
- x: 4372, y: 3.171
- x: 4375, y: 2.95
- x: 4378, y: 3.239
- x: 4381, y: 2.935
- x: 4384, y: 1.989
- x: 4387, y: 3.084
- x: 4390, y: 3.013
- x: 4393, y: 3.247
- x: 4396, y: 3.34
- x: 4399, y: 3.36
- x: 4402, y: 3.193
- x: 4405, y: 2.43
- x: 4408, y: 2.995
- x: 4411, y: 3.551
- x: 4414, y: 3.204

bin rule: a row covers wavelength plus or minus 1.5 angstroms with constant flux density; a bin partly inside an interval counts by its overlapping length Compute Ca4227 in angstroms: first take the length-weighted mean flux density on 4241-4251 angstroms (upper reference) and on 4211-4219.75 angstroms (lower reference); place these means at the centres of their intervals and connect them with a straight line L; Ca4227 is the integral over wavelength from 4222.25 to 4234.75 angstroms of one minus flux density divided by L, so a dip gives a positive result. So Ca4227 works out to 2.0 angstroms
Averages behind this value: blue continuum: 3.08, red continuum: 2.89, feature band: 2.53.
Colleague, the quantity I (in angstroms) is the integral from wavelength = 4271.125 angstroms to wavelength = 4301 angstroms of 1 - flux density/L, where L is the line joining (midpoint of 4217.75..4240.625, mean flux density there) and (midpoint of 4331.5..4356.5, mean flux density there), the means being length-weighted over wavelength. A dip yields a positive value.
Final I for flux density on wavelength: 3.8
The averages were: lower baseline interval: 2.72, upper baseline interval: 3.16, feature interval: 2.56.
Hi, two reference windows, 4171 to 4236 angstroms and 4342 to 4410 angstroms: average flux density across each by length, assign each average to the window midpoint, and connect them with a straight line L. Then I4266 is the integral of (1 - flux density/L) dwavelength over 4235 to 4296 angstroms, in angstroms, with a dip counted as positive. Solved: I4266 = 4.5 angstroms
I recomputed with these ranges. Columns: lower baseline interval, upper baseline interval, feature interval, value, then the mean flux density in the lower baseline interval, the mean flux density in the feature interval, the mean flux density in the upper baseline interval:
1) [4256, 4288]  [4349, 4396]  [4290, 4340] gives 3.6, 2.71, 2.68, 3.12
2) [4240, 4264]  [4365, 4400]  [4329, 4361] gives -2.1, 2.82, 3.2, 3.09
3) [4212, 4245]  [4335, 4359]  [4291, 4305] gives 3.2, 2.82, 2.32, 3.13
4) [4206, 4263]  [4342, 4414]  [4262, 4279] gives 1.5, 2.84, 2.66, 3.14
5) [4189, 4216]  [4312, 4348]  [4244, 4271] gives 2.1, 2.99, 2.79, 3.09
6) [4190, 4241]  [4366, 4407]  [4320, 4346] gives -0.6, 2.87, 3.05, 3.04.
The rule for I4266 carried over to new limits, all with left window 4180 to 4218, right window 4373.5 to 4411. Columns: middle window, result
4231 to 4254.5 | 0.9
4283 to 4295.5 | 1.2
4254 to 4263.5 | 0.7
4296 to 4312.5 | 5.5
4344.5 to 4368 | -2.5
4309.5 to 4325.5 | 0.7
